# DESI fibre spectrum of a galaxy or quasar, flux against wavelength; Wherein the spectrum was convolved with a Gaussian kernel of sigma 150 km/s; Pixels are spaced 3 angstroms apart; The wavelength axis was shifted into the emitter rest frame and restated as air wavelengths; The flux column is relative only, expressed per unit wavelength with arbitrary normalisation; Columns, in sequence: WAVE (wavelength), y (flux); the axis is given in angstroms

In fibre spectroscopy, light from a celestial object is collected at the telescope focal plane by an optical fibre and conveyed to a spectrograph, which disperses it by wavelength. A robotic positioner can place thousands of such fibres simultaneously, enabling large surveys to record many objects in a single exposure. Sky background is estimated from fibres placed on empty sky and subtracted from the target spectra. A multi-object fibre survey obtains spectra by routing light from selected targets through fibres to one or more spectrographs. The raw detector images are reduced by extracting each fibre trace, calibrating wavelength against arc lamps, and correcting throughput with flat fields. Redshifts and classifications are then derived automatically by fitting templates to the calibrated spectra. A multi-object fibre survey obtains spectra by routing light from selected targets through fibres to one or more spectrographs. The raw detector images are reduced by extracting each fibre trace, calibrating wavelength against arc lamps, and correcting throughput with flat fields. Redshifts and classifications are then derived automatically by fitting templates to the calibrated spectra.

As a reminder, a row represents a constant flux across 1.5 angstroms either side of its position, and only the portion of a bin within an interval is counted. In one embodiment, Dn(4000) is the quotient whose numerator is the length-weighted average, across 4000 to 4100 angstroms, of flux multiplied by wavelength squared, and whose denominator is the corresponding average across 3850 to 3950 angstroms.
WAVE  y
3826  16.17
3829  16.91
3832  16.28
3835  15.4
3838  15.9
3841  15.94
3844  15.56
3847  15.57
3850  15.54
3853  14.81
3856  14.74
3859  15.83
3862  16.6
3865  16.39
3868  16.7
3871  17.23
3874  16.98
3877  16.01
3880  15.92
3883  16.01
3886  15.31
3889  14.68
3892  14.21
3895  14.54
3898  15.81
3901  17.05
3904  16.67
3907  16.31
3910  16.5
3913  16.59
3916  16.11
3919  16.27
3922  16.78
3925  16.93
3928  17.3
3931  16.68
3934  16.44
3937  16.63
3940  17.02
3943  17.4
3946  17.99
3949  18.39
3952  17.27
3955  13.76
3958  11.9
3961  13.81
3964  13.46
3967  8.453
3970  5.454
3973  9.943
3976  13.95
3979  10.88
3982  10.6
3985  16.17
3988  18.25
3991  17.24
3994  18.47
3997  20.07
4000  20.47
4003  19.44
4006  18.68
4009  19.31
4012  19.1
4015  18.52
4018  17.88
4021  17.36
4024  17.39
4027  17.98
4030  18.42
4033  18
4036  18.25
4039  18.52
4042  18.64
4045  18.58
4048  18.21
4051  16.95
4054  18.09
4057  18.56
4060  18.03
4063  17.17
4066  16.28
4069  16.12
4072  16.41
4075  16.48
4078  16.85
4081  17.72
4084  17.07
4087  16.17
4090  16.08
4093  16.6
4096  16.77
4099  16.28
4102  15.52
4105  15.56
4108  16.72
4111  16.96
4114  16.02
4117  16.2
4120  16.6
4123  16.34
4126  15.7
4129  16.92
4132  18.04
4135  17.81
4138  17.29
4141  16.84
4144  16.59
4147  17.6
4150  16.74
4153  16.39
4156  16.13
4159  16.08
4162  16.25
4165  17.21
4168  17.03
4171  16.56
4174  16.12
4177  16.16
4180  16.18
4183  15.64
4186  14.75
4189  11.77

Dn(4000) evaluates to 1.2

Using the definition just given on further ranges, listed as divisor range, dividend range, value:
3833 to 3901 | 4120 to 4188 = 1.21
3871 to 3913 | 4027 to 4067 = 1.22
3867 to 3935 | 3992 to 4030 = 1.22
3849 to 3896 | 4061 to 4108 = 1.17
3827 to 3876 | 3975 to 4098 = 1.19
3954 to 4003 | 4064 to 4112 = 1.23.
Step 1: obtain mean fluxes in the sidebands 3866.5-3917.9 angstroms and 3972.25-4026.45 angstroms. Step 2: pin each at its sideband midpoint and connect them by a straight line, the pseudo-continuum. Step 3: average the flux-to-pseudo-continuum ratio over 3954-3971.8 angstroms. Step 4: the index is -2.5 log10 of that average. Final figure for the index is 0.45 mag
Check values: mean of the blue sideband 16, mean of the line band 11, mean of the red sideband 17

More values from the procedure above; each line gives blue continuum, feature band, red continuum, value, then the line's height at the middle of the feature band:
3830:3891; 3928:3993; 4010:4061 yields 0.18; 17.2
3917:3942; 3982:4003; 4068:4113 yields -0.08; 16.7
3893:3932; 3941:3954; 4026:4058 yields -0.04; 16.9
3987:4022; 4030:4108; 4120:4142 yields 0.04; 17.8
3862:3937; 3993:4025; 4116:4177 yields -0.15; 16.5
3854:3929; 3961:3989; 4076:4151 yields 0.34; 16.3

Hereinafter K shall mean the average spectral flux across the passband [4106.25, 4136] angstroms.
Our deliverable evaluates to 16.7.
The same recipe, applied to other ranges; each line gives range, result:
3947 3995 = 13.6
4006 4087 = 17.8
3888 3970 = 15.6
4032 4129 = 17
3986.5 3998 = 18.4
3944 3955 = 17.3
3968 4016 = 15.9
